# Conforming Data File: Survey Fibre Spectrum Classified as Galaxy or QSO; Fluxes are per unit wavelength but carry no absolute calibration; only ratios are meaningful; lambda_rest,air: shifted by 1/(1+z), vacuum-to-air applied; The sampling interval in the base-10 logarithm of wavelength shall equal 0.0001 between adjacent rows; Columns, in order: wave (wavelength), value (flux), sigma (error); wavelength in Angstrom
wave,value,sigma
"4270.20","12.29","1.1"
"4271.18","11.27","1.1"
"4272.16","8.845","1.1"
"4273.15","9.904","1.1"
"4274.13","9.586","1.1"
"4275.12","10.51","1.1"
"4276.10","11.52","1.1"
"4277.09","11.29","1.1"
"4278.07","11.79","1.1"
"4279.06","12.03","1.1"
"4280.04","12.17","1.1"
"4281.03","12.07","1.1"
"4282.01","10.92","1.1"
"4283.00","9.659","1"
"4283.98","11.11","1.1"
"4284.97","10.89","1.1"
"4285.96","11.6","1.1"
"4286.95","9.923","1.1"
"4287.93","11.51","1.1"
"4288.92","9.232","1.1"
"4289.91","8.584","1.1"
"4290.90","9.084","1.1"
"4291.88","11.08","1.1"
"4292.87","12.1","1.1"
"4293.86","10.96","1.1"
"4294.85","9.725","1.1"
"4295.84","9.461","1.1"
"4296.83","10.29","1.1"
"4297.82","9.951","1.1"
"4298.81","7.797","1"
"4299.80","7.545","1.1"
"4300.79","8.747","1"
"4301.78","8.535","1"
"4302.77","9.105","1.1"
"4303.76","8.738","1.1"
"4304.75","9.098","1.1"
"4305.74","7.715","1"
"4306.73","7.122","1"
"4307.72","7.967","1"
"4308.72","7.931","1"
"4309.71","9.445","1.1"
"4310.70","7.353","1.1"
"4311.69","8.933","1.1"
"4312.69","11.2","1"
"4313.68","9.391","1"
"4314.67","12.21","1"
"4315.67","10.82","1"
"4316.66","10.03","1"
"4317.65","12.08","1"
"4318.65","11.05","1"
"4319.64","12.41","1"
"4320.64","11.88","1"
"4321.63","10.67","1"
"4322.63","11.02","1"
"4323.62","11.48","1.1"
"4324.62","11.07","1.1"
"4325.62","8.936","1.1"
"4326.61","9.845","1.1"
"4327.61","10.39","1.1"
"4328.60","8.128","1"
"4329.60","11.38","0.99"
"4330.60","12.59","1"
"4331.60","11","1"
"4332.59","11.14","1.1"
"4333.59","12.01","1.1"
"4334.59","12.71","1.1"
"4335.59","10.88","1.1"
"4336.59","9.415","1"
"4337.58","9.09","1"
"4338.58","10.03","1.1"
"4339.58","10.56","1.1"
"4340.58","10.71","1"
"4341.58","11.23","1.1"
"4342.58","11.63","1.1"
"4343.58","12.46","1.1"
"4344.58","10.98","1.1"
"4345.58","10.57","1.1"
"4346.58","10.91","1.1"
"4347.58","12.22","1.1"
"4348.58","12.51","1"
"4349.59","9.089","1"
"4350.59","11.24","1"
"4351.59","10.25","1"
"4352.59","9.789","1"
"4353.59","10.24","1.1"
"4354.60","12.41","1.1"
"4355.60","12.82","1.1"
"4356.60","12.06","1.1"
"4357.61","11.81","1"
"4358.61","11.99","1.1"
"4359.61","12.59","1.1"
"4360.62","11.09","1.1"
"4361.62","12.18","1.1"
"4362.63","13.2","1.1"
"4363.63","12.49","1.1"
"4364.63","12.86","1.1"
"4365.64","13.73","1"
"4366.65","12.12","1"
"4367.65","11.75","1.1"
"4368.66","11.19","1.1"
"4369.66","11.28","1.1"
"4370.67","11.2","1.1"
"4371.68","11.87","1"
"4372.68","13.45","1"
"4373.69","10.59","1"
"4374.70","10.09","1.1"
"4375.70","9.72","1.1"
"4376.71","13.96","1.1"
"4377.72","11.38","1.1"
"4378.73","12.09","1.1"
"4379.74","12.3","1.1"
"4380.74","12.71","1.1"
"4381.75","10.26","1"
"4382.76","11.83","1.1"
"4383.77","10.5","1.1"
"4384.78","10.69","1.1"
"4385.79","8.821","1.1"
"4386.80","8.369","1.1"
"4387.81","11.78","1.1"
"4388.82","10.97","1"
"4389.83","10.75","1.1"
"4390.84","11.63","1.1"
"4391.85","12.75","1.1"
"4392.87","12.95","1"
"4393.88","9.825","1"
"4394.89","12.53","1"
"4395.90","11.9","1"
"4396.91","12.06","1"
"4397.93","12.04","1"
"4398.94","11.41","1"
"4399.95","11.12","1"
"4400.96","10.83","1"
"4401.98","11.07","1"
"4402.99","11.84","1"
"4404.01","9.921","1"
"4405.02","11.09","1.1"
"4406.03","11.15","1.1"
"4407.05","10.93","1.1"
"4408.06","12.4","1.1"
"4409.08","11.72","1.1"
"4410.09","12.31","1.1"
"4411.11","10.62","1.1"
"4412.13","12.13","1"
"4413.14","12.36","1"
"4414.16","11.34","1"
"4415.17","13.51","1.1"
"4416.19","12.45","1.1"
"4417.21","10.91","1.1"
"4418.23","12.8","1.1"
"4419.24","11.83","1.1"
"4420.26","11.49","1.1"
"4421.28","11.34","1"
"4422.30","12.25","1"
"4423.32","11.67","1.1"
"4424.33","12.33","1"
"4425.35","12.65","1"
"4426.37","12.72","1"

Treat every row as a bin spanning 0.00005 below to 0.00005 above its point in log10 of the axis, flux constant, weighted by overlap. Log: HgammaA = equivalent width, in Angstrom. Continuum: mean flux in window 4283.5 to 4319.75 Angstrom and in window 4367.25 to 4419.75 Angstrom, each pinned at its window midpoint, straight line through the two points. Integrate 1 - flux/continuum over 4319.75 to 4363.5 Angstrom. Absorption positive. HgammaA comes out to -2.74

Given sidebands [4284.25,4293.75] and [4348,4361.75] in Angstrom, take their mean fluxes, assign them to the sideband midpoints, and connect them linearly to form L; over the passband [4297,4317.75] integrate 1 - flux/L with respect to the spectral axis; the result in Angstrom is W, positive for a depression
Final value 3.19 Angstrom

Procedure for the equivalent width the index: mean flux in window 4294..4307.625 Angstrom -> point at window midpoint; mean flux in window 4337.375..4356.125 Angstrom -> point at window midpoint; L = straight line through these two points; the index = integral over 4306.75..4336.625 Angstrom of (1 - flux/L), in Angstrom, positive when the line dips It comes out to -2.0 Angstrom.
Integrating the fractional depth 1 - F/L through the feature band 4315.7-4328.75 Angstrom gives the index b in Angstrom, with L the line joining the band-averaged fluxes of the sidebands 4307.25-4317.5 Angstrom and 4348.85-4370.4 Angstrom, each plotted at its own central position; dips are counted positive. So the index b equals -0.9 Angstrom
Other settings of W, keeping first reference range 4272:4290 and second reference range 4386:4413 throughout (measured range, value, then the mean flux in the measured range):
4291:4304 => 1.57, 9.54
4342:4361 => -0.47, 11.4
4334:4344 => 0.18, 10.9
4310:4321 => 0.32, 10.6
